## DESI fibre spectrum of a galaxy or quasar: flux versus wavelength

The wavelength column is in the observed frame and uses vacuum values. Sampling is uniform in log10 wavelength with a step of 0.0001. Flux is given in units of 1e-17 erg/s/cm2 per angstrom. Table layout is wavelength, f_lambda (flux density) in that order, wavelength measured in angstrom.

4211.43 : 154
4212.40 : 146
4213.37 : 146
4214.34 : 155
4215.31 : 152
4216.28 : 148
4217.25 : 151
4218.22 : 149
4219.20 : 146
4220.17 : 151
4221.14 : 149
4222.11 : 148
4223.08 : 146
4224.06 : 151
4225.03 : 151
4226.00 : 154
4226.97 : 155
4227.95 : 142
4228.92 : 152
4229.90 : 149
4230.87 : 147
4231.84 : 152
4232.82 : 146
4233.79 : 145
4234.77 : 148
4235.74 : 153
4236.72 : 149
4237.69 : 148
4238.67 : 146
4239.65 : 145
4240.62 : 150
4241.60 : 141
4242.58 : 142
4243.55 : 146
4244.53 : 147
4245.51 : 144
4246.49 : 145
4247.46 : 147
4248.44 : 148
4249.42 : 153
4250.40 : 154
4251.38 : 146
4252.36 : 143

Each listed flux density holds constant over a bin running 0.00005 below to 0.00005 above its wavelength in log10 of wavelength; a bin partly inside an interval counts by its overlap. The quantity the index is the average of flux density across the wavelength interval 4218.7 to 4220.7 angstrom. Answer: 148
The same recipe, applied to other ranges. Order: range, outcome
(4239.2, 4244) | 145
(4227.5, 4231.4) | 148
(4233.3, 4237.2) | 149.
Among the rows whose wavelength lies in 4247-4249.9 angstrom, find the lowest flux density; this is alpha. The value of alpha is 147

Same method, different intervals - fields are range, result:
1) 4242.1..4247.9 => 142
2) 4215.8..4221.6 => 146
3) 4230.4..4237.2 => 145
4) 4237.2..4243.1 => 141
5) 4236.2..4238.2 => 148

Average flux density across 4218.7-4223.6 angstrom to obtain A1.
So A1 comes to 148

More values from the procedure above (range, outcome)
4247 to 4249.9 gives 149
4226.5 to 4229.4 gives 149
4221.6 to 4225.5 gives 149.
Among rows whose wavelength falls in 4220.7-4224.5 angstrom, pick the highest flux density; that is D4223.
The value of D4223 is 151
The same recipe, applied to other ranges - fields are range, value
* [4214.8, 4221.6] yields 152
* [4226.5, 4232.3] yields 155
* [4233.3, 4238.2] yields 153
